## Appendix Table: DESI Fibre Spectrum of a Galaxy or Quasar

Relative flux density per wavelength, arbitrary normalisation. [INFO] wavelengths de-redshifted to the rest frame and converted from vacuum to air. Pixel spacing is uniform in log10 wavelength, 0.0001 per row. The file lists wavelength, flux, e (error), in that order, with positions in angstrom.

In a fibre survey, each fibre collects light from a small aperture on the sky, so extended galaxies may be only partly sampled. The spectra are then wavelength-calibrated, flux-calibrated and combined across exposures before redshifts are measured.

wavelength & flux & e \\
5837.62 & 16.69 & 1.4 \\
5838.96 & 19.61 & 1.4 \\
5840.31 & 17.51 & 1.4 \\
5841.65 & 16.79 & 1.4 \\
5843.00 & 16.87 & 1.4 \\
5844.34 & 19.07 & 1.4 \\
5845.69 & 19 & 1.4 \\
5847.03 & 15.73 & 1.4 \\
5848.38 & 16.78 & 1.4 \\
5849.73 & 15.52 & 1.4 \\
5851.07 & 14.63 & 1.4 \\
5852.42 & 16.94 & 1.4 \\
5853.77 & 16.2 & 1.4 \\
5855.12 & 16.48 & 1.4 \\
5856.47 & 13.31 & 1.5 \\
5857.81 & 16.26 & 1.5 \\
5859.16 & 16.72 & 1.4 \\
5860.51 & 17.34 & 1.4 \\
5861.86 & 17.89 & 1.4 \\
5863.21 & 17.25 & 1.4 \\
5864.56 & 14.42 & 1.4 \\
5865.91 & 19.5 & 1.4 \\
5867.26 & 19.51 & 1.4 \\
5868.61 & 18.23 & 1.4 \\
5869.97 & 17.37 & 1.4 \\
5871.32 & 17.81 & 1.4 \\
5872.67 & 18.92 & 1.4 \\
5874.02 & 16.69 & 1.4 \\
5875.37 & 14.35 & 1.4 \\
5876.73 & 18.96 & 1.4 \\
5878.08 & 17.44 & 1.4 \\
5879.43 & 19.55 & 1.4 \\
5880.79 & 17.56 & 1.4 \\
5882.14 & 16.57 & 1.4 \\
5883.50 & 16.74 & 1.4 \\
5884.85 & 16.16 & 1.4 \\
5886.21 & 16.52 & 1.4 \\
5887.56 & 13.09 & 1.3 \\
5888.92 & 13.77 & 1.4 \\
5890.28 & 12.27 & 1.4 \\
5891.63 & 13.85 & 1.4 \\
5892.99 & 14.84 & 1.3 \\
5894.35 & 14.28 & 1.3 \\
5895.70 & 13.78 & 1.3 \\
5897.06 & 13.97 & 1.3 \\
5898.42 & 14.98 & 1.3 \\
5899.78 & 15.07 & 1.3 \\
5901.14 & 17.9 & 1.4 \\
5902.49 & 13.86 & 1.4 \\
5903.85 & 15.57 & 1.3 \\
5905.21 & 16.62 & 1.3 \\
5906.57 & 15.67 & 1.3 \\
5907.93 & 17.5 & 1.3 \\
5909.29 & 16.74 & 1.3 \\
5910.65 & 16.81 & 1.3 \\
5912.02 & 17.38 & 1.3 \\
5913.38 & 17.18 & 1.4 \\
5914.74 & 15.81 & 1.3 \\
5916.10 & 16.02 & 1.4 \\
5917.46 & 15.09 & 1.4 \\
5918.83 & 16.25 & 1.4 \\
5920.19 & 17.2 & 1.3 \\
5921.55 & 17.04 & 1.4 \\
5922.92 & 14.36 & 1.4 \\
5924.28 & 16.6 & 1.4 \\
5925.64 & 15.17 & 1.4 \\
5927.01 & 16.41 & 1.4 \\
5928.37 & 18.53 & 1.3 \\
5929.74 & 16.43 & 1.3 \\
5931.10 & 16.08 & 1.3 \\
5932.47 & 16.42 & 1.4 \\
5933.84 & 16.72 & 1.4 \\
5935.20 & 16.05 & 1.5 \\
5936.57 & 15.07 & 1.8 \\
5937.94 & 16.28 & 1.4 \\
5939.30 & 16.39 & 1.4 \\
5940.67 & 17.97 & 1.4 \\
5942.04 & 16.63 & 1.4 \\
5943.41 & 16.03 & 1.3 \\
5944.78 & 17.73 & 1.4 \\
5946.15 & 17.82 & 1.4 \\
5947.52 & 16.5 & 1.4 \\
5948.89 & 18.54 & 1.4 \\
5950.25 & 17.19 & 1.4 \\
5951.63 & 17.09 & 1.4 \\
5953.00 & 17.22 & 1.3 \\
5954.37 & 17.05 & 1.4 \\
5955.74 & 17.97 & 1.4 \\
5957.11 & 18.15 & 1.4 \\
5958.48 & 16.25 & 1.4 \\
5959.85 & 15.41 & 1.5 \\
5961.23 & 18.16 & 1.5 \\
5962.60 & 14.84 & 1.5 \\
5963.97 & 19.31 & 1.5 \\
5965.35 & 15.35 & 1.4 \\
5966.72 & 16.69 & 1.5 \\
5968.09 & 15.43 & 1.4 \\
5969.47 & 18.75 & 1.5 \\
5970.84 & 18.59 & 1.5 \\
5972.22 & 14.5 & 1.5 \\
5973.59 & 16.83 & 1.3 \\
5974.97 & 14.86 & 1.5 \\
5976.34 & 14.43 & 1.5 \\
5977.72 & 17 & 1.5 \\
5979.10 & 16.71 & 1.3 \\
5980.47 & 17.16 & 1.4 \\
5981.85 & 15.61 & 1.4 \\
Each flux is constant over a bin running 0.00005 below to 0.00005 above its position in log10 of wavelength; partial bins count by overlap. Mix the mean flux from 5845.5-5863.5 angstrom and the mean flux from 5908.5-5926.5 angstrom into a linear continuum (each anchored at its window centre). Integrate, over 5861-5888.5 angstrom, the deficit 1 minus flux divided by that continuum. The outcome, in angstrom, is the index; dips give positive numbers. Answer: -1.5 angstrom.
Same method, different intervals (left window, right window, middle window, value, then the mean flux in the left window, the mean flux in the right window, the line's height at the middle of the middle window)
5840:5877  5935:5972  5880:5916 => 3.0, 17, 17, 17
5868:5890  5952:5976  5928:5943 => 0.2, 16.8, 16.8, 16.8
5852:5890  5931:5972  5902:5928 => 1.0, 16.8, 16.9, 16.9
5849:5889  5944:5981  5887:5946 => 3.3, 16.8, 16.9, 16.8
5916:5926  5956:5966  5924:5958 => -1.0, 16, 16.8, 16.4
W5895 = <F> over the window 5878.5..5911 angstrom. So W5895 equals 15.6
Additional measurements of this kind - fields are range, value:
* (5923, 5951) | 16.7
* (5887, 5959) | 16.1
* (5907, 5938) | 16.4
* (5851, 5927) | 16.2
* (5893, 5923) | 15.9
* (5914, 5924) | 16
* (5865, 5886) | 17.6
